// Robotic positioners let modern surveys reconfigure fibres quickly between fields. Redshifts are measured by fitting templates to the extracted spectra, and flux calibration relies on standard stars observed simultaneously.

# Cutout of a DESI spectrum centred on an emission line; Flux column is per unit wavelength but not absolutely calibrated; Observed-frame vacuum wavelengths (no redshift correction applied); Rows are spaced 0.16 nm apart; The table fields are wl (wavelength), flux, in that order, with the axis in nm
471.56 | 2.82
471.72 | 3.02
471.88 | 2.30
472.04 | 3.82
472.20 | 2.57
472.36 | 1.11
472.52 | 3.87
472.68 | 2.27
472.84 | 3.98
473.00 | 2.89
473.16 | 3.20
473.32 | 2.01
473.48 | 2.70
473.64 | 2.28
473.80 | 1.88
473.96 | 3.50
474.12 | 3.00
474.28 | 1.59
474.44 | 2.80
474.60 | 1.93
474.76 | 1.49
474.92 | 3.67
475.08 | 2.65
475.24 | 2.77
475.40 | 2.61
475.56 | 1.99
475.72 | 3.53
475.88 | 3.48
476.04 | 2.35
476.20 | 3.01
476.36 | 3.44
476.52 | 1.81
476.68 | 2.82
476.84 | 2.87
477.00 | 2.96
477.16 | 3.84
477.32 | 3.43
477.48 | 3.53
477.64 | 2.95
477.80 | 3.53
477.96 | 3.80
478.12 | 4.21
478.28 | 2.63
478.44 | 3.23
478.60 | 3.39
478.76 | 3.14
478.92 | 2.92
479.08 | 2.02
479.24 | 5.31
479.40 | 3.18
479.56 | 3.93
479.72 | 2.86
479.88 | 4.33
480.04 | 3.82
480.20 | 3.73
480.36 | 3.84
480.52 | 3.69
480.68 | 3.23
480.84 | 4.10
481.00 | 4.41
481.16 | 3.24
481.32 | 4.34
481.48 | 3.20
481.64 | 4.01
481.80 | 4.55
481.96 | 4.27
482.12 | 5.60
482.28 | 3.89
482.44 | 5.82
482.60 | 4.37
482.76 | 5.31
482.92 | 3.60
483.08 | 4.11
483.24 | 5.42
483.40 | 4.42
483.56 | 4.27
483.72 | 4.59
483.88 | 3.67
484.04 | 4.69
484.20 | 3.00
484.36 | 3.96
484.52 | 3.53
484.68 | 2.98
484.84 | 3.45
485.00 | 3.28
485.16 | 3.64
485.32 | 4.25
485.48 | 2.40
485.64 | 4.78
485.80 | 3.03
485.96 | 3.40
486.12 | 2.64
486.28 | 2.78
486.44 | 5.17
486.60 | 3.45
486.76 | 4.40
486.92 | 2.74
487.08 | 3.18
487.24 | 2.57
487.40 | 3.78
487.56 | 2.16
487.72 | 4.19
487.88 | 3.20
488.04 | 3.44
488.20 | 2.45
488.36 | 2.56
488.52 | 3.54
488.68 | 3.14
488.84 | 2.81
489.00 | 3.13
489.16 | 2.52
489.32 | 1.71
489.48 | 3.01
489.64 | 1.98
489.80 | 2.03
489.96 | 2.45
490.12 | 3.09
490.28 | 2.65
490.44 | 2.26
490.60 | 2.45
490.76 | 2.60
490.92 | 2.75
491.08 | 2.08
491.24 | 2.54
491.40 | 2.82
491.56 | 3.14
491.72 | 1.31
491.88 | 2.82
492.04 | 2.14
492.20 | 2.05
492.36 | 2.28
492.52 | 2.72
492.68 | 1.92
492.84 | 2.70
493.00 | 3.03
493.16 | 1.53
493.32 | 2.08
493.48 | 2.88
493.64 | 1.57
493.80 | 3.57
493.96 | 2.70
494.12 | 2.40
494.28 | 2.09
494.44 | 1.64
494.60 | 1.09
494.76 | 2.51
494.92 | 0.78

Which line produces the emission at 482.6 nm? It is C III]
